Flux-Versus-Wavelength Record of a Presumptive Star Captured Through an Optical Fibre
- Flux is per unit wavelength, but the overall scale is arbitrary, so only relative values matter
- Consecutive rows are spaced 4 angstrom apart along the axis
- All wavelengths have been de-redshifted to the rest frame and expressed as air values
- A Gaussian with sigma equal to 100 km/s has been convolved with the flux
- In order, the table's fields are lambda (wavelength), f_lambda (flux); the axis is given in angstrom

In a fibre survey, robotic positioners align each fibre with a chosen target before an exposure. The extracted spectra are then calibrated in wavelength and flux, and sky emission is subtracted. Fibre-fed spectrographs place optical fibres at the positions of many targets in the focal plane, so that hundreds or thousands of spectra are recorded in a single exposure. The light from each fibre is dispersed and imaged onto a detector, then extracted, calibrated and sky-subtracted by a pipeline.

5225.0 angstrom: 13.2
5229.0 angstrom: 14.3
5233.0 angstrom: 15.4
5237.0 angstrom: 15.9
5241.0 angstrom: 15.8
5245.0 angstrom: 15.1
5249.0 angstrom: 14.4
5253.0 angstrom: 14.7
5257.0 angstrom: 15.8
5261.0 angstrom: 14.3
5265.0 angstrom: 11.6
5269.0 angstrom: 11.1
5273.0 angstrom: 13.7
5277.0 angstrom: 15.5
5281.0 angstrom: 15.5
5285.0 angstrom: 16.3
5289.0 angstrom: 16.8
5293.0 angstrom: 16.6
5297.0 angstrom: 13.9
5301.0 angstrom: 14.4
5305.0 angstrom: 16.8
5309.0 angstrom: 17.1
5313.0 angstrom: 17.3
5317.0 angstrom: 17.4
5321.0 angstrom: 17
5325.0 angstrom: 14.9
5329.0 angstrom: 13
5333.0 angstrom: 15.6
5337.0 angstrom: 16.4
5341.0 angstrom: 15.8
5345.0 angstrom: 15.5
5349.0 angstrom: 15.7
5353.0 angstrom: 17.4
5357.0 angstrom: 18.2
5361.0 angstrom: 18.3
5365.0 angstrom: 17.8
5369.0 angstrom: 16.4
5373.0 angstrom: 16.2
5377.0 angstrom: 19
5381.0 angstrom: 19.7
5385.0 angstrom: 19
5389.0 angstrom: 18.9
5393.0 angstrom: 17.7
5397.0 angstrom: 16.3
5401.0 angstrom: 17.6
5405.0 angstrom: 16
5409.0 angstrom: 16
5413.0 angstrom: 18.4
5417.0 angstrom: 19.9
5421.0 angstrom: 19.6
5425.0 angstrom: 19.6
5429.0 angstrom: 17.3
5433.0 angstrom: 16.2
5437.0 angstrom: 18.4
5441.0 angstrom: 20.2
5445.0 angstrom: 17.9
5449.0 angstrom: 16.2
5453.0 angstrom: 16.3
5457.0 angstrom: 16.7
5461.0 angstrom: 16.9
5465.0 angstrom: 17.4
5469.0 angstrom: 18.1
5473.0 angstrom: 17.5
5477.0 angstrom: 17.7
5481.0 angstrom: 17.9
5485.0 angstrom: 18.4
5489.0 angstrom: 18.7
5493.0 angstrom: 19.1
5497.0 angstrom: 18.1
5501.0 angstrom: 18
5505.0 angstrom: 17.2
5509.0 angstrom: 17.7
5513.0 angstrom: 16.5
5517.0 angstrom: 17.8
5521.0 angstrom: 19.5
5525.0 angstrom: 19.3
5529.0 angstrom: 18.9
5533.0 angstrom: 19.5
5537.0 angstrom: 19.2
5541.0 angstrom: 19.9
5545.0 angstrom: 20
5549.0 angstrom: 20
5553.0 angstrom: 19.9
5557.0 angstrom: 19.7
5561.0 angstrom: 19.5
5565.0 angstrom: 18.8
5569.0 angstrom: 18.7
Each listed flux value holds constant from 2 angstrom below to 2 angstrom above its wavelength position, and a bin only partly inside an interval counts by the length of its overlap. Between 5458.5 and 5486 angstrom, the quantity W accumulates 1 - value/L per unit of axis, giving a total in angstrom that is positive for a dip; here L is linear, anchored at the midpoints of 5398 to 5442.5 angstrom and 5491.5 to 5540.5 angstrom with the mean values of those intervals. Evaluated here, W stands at 0.9 angstrom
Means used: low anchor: 18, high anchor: 18.4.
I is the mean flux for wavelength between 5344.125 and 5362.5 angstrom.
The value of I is 17.1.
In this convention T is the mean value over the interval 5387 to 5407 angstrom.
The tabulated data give 17.3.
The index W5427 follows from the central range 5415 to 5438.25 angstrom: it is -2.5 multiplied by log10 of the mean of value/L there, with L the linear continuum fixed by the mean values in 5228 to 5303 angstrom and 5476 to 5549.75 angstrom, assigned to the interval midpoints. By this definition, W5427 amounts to -0.075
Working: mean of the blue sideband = 14.8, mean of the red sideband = 18.6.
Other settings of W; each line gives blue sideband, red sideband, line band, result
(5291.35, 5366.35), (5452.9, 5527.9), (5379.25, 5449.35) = -3.99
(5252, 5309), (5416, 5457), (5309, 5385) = -2.77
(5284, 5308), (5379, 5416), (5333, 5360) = 0.50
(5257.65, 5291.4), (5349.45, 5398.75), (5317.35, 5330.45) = 0.61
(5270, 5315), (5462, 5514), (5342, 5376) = -1.07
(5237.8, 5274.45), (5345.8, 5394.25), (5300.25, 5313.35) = -0.59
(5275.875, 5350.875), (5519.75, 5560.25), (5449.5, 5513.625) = 3.45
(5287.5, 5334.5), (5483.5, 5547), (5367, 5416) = -1.98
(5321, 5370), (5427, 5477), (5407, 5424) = -1.49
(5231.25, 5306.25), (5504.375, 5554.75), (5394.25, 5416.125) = -0.05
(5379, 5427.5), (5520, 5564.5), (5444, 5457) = 1.37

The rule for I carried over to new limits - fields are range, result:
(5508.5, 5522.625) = 17.9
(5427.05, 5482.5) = 17.5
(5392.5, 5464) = 17.6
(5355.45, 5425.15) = 18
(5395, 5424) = 17.8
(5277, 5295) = 16.2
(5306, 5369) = 16.5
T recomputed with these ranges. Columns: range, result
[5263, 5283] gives 13.5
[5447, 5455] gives 16.2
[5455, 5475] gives 17.3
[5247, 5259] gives 15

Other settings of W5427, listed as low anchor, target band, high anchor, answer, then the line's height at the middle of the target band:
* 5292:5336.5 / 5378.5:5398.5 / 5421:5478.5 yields -0.10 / 16.8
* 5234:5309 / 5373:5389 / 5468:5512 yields -0.14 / 16.5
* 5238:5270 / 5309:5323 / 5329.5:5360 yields -0.11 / 15.6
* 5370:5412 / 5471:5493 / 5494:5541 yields 0.00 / 18.2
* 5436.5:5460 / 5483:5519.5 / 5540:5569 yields 0.04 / 18.6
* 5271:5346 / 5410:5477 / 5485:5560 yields -0.01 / 17.7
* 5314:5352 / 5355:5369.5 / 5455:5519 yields -0.11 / 16.2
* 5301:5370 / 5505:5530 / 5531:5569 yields 0.05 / 19.1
